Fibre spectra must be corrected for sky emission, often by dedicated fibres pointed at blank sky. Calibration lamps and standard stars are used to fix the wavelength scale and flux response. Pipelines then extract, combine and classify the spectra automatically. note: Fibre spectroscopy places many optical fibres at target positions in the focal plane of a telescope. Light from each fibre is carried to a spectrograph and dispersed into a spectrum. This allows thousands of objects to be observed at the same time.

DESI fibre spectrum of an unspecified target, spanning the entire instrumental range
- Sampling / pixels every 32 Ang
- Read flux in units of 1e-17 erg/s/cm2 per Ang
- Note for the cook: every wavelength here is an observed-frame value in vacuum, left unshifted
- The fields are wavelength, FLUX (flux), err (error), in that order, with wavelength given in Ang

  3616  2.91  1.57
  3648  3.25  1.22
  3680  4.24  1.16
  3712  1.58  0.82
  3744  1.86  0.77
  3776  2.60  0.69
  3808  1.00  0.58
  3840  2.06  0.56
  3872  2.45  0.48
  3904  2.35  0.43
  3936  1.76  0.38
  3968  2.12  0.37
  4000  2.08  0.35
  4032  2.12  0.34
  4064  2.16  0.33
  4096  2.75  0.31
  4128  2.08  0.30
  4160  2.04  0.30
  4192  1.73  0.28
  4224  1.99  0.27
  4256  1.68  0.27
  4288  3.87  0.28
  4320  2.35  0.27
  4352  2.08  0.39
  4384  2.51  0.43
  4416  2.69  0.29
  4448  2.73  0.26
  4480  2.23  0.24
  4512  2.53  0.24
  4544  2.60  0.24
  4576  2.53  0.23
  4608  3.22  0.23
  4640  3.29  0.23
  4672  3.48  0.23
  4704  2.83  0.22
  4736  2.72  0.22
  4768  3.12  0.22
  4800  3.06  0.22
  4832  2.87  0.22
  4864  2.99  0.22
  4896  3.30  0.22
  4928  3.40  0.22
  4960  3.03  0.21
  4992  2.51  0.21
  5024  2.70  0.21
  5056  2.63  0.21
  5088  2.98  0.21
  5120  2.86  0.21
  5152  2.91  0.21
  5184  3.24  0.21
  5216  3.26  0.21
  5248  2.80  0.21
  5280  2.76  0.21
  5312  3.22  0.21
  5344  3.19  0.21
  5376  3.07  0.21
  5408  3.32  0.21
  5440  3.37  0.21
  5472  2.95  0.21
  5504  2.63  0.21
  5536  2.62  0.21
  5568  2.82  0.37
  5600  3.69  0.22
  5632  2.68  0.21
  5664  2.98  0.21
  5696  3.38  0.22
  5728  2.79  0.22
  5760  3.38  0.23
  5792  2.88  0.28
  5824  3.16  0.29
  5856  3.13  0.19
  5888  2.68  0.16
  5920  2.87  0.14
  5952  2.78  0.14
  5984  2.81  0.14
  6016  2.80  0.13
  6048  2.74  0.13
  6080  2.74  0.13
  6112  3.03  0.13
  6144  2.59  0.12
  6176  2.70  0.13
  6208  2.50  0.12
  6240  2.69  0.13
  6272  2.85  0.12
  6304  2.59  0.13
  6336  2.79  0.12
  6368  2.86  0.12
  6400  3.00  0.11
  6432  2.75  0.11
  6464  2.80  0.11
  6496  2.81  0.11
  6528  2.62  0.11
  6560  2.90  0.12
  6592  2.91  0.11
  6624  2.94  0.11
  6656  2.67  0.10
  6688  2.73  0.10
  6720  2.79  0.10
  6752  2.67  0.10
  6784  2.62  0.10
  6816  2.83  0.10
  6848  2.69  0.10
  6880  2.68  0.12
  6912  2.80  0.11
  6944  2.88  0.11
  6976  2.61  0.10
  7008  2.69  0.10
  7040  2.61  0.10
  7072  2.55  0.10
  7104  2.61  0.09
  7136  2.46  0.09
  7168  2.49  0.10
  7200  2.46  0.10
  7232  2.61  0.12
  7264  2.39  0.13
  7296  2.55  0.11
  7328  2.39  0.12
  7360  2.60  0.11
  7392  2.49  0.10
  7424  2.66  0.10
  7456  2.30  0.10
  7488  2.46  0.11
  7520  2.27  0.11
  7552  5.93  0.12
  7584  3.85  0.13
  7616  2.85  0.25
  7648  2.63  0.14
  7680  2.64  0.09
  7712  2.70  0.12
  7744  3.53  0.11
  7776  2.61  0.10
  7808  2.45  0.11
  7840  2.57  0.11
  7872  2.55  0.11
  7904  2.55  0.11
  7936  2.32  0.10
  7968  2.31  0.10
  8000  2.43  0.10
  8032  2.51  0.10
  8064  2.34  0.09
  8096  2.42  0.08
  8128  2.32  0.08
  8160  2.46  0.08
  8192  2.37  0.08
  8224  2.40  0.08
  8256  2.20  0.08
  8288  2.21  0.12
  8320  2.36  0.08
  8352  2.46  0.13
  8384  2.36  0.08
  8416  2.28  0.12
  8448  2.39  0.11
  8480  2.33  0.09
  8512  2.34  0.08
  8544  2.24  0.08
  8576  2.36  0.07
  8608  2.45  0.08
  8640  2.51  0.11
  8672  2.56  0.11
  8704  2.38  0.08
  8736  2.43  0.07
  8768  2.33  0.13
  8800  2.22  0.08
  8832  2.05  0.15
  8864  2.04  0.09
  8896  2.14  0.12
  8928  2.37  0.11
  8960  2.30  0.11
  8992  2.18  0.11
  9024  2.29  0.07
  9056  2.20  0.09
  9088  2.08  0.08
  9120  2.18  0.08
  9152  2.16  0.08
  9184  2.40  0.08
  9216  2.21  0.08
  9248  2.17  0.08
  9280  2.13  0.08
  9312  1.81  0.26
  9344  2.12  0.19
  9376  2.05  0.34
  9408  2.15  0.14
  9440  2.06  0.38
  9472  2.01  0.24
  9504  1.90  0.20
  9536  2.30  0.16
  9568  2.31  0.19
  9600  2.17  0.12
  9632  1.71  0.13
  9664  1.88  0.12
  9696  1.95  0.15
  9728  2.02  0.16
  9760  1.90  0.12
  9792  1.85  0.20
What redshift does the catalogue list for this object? 0.15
